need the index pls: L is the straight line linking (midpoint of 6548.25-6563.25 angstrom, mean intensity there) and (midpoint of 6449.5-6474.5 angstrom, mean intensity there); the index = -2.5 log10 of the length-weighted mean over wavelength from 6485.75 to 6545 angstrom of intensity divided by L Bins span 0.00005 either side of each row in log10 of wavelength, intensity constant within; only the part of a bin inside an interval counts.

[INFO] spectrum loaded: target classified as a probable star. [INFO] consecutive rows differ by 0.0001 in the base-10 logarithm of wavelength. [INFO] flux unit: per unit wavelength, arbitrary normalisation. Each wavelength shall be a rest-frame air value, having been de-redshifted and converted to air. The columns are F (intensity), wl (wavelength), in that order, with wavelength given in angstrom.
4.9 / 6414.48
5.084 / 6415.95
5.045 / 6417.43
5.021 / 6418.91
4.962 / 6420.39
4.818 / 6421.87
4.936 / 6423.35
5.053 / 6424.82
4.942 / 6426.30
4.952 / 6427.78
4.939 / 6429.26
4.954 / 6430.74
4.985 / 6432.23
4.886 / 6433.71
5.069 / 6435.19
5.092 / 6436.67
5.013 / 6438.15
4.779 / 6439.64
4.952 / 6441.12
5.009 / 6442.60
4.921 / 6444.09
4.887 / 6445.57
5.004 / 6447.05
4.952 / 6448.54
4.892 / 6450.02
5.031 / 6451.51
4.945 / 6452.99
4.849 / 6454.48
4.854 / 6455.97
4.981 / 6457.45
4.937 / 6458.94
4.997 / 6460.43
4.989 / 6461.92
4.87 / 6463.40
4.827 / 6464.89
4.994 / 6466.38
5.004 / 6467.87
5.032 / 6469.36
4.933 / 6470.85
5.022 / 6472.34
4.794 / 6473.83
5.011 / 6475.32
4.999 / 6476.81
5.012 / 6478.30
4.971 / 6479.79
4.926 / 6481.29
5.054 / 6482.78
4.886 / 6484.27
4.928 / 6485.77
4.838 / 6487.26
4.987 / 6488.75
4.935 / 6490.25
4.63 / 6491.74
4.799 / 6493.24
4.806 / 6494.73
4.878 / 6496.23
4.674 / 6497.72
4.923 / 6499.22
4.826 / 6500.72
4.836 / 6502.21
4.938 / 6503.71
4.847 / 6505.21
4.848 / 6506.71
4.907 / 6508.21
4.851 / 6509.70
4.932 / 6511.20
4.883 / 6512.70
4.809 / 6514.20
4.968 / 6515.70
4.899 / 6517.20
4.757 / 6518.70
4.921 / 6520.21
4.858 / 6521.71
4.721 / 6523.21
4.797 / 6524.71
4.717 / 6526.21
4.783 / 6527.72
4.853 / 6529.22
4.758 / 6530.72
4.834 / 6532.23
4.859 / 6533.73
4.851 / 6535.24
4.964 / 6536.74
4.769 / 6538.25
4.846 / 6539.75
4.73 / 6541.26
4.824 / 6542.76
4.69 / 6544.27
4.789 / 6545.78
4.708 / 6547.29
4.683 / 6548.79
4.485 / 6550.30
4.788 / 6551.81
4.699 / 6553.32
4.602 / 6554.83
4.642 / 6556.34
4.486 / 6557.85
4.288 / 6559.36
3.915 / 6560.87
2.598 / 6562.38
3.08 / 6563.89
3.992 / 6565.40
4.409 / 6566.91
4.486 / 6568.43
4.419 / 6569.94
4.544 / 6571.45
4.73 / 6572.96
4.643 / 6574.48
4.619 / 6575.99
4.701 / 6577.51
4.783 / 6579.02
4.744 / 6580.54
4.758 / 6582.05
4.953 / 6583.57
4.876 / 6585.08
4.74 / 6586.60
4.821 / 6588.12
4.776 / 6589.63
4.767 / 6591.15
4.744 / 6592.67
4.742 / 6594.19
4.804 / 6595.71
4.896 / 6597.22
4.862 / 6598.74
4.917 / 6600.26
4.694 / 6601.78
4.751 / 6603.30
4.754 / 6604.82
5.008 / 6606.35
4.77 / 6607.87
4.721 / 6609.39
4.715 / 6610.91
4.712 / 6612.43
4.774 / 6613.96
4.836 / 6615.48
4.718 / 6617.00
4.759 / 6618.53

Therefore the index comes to -0.06 mag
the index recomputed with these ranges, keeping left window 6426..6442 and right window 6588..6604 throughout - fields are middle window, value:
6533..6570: 0.09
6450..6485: -0.01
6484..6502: 0.01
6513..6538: 0.01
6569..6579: 0.05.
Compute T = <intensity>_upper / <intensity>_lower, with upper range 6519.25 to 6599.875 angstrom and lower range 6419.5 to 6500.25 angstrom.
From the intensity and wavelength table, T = 0.94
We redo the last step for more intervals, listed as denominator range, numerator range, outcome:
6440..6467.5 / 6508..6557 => 0.97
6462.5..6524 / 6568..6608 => 0.97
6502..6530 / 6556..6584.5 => 0.90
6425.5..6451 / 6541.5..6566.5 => 0.88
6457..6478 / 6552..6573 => 0.85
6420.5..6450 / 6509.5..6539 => 0.98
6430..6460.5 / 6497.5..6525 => 0.98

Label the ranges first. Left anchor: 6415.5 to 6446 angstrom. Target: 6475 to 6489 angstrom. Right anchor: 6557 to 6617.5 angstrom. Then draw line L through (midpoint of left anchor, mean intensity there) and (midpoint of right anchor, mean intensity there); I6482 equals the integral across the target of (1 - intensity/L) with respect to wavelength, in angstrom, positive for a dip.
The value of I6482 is -0.3 angstrom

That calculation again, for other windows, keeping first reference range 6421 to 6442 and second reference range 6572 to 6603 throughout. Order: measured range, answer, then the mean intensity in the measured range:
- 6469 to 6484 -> -0.2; 4.97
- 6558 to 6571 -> 2.3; 3.94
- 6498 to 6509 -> 0.0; 4.87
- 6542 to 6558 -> 0.5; 4.68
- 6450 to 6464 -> 0.0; 4.94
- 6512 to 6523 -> 0.0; 4.86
